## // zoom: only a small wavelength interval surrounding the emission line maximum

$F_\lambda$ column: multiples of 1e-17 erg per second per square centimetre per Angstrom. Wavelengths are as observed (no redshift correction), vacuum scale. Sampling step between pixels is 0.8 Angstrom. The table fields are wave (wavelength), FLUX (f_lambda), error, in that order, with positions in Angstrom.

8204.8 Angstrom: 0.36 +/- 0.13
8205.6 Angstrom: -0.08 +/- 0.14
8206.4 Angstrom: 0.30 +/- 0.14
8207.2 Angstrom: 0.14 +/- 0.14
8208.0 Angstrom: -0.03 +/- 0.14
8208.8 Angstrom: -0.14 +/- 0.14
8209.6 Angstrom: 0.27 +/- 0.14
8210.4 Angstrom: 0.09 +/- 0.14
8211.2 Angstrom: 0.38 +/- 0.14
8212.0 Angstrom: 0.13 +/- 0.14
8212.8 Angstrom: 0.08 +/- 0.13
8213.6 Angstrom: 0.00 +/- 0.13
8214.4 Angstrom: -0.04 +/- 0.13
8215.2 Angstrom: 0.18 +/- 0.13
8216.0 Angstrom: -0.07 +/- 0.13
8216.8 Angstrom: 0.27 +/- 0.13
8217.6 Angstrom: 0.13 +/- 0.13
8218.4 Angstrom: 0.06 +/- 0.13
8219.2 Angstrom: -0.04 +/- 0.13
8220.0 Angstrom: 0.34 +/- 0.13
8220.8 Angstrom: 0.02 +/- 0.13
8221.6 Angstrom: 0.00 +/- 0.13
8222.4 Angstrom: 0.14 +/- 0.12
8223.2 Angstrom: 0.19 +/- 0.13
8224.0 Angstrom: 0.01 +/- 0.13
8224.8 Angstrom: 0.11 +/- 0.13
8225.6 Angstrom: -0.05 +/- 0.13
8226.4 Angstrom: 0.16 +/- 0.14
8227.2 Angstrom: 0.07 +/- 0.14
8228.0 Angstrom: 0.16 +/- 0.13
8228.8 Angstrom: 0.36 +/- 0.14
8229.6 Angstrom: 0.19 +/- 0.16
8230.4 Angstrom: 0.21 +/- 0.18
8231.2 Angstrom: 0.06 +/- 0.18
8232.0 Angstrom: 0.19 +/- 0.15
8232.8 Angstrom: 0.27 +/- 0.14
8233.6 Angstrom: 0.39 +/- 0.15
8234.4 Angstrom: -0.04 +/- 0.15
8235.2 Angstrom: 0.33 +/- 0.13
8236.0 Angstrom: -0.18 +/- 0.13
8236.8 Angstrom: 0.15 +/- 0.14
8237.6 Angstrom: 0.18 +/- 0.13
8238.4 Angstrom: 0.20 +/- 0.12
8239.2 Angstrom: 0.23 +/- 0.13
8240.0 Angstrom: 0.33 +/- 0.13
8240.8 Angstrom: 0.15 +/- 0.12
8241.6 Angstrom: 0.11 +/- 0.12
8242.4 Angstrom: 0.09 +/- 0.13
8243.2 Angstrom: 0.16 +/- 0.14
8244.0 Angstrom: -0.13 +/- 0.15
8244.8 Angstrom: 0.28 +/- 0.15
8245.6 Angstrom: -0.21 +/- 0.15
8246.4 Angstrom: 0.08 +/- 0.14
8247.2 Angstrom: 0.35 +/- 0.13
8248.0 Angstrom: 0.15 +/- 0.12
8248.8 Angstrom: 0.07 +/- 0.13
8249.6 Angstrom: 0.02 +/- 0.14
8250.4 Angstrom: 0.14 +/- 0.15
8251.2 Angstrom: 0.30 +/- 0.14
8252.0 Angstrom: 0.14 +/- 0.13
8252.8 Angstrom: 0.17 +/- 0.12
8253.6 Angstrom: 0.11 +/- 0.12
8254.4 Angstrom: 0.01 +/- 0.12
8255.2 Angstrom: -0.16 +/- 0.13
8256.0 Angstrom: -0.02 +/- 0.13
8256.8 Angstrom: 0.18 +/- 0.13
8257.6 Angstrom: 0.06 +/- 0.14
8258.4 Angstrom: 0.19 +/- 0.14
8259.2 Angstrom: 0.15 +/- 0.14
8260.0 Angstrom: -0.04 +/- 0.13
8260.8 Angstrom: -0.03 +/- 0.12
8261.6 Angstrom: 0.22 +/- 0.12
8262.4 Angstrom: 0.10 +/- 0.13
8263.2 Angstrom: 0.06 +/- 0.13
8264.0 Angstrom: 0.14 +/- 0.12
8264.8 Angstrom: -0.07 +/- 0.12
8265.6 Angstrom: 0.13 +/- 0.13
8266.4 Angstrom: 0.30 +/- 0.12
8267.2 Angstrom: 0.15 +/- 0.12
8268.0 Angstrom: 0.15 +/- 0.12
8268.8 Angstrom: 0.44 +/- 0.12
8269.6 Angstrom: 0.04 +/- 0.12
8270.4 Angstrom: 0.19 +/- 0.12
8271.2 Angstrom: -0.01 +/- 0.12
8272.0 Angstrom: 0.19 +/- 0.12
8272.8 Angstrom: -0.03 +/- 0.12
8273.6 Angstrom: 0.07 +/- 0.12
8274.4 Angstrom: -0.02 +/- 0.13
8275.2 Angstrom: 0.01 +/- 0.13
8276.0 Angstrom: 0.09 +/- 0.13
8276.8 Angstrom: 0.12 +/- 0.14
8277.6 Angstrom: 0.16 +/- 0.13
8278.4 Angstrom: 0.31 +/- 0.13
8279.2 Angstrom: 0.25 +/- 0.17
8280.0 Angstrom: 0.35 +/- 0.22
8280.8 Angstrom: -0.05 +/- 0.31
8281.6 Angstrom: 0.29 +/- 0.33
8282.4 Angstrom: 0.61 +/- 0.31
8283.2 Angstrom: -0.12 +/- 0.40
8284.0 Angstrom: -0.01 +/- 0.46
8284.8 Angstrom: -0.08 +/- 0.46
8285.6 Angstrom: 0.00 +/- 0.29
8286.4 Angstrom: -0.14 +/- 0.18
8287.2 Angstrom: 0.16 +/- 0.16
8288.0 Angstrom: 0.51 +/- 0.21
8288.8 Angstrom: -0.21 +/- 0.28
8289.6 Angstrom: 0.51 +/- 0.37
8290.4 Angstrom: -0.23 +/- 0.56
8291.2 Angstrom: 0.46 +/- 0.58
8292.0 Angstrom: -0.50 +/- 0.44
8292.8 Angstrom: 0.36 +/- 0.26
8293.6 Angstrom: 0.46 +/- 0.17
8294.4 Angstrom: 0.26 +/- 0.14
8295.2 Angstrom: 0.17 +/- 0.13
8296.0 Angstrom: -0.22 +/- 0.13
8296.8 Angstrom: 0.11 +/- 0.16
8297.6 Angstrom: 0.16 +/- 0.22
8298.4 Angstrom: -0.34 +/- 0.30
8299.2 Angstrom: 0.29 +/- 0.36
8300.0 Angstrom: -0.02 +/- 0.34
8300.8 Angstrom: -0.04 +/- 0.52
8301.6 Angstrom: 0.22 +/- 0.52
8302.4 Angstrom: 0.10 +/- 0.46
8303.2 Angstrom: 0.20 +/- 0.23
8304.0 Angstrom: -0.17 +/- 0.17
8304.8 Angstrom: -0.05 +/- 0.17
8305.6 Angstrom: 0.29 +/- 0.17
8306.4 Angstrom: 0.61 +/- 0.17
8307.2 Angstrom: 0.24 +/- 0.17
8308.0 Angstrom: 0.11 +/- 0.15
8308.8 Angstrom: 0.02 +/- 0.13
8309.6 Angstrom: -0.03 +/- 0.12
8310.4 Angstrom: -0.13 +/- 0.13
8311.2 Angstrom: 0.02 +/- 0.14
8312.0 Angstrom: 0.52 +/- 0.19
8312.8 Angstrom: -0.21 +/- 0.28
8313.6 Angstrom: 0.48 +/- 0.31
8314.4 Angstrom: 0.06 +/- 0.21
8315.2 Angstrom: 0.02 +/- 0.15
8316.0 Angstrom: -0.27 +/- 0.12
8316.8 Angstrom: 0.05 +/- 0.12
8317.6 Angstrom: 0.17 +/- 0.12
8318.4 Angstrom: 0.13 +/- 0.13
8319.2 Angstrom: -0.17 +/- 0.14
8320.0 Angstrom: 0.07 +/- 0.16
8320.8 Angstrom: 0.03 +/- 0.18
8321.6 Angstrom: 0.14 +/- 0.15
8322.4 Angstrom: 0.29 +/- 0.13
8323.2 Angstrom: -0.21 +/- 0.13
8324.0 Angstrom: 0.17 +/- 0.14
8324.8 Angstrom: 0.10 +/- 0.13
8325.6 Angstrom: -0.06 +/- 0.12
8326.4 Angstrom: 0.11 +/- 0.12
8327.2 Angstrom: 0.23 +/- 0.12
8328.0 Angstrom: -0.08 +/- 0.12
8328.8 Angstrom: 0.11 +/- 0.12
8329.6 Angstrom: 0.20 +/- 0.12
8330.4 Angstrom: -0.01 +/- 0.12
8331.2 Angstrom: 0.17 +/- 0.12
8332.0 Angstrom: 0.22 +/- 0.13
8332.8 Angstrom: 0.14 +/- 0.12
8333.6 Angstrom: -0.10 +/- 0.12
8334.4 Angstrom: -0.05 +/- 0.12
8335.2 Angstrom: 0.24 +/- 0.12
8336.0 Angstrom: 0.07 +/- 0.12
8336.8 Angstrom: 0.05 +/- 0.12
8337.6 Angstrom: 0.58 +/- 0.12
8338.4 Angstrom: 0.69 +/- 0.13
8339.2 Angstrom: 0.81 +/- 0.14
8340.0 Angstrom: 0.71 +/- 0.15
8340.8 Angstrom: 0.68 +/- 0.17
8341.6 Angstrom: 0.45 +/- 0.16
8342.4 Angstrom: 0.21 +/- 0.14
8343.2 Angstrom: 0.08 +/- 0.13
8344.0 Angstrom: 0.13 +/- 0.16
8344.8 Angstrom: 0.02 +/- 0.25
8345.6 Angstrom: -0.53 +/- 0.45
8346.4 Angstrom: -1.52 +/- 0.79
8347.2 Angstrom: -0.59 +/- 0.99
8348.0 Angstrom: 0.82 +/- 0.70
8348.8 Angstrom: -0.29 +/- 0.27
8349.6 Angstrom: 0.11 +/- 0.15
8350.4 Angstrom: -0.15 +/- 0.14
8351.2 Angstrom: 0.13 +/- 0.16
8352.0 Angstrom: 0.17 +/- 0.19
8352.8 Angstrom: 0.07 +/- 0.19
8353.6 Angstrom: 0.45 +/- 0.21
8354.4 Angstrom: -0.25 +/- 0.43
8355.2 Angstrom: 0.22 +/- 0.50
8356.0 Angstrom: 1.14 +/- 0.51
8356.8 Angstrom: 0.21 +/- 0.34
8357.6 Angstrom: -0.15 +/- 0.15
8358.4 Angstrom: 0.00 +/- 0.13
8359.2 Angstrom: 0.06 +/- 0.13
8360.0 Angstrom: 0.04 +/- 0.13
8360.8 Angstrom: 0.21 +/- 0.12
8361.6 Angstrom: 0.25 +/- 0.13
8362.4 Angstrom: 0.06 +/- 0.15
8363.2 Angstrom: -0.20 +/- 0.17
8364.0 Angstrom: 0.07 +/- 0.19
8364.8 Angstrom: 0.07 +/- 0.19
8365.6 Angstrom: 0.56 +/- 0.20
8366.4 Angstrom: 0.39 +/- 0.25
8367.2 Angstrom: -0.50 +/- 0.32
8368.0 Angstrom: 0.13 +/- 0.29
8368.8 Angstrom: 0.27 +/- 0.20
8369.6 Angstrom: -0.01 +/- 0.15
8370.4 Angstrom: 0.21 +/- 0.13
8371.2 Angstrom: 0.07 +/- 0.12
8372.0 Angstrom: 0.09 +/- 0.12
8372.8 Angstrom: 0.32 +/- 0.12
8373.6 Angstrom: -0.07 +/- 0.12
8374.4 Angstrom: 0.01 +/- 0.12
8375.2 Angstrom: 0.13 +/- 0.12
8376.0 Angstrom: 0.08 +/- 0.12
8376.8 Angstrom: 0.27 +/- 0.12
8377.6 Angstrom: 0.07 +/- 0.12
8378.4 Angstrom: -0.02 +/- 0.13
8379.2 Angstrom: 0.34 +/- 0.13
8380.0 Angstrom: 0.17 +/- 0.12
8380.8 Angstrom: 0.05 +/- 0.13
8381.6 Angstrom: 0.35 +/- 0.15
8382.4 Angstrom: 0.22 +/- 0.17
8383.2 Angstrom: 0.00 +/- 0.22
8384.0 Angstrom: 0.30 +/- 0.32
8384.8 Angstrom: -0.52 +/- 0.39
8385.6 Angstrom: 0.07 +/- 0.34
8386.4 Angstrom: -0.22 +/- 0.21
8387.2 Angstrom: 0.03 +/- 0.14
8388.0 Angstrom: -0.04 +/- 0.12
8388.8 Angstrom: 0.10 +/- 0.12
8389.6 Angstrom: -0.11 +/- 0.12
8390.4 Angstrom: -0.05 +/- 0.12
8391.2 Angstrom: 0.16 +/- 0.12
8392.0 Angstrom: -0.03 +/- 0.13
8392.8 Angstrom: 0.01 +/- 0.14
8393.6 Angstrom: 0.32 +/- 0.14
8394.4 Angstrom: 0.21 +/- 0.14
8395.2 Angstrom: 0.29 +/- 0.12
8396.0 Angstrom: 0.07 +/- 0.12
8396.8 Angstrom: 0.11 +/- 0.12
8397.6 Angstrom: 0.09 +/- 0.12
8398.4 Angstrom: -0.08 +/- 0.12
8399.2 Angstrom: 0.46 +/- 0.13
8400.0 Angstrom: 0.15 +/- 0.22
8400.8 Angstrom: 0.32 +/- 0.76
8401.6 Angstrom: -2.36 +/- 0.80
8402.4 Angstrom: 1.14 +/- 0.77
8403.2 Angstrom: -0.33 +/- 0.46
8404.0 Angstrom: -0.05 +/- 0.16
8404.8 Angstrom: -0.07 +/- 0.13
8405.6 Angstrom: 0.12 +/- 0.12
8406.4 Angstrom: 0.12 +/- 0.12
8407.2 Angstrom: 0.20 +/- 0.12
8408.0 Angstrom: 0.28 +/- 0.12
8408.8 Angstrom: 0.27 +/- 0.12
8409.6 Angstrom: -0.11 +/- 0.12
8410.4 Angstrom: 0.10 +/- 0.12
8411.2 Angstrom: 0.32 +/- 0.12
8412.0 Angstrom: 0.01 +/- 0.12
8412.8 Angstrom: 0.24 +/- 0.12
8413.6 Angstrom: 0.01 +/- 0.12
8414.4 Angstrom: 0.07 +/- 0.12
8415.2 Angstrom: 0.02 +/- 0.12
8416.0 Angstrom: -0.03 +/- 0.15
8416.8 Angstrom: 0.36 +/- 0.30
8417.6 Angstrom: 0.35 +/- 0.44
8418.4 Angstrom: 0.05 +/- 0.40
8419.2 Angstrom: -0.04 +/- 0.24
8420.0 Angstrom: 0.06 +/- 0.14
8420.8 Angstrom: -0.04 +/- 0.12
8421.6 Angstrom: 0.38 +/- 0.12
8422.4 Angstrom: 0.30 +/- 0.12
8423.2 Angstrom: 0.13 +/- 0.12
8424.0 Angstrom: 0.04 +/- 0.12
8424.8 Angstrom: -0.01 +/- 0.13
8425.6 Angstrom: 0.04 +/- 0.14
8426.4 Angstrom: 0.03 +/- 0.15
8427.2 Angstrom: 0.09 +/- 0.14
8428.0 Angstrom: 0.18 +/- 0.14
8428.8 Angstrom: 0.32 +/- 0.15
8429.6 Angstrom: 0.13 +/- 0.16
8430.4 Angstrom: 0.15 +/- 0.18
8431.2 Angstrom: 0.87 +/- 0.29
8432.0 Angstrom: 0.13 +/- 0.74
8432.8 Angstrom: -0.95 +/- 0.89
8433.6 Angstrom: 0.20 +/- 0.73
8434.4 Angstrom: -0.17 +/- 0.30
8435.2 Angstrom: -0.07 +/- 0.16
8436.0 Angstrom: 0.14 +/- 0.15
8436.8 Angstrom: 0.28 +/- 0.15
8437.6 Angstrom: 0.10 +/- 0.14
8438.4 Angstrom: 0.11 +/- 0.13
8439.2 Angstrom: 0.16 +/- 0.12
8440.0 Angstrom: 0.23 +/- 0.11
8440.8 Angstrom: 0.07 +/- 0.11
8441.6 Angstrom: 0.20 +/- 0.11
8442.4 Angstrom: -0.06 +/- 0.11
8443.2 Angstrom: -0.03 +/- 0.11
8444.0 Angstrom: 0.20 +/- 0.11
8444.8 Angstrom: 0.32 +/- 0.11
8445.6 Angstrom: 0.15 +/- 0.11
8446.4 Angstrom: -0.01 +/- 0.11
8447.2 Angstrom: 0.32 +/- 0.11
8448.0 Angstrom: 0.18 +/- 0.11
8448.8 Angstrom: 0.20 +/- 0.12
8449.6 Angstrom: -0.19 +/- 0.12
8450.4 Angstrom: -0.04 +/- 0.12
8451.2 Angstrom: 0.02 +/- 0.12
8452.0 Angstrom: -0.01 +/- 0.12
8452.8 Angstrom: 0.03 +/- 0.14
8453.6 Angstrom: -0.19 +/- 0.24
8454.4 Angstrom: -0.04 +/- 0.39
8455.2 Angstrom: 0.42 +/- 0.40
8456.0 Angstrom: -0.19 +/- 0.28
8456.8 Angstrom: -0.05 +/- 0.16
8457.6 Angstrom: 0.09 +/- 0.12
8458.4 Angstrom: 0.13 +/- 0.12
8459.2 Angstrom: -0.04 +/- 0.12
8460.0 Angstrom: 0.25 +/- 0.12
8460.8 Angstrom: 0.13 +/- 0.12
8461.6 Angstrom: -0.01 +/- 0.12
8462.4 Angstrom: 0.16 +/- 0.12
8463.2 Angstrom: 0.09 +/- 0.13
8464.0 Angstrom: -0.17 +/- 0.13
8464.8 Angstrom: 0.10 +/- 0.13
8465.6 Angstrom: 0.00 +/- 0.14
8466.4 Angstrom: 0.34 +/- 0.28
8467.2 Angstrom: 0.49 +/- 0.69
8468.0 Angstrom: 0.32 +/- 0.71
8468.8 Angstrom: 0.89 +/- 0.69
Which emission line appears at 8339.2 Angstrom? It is Hbeta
